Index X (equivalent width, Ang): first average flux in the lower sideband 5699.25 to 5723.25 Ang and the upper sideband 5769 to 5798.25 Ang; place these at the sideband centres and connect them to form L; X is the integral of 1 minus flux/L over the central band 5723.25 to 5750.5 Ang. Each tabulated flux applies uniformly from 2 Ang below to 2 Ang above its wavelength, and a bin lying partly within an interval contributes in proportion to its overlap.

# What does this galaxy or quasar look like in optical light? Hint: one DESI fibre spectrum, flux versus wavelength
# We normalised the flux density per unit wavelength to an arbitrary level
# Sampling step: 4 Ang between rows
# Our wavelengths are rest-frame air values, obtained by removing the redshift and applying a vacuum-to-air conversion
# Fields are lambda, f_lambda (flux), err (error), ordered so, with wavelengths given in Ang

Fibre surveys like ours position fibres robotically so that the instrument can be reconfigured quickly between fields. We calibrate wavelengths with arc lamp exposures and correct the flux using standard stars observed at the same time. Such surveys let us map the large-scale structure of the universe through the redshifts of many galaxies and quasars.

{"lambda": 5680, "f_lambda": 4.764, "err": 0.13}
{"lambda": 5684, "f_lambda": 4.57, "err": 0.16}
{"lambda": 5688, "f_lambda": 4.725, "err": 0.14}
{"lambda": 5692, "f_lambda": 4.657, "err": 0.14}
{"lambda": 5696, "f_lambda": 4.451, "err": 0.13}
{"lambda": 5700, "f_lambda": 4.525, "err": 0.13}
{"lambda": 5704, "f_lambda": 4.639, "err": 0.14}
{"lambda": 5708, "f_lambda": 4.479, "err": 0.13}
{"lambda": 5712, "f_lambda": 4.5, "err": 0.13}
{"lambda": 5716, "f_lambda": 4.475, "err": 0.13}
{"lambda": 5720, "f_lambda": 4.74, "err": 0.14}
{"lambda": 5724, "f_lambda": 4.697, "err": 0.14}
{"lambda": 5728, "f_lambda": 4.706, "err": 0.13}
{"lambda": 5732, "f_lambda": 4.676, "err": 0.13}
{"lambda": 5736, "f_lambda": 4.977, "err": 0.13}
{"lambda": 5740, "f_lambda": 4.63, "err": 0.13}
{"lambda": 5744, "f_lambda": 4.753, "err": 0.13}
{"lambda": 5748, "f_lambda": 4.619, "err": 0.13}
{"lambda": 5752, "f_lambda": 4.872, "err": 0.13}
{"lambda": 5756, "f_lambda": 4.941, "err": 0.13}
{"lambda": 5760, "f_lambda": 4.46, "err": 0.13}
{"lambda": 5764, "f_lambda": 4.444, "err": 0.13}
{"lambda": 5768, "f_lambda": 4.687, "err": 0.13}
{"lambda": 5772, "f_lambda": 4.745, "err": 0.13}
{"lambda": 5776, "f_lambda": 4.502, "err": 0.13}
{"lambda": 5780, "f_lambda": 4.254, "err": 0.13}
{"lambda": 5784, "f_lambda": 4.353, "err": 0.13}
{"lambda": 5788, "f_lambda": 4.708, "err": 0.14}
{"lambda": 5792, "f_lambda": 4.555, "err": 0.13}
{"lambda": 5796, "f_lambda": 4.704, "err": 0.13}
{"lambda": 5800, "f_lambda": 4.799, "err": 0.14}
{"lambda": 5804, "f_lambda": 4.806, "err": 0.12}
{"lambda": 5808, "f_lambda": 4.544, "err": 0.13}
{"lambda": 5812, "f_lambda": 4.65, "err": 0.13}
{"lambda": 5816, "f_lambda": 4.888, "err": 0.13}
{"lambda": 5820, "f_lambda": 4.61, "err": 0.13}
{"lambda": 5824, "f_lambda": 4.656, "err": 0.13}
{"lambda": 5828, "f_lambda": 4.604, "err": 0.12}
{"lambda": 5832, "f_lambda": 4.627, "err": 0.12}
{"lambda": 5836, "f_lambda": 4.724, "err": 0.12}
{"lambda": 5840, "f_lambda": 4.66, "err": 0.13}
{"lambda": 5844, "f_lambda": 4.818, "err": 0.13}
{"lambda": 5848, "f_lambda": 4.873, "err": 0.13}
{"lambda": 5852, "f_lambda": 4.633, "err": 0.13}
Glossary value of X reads -1.0 Ang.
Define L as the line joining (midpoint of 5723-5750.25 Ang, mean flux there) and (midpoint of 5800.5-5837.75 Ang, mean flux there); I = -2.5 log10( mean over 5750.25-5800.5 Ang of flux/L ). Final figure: 0.02 mag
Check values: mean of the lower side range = 4.72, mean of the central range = 4.61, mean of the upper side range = 4.68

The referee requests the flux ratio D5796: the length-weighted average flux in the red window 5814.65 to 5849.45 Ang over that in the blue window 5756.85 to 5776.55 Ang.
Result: 1.0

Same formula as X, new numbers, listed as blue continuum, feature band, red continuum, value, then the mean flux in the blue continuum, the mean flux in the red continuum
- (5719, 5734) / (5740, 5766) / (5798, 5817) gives 0.2 Ang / 4.7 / 4.73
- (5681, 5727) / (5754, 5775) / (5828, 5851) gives 0.0 Ang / 4.59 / 4.72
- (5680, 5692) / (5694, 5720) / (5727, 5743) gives 1.0 Ang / 4.67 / 4.75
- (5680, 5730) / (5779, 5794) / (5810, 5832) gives 0.6 Ang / 4.6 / 4.68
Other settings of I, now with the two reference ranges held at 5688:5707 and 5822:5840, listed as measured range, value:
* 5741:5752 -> -0.03 mag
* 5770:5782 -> 0.03 mag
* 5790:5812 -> -0.01 mag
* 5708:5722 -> 0.01 mag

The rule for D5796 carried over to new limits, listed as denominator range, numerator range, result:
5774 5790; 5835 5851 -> 1.07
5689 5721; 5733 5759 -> 1.05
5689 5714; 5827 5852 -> 1.04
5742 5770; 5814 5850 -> 1.01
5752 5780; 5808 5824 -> 1.01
